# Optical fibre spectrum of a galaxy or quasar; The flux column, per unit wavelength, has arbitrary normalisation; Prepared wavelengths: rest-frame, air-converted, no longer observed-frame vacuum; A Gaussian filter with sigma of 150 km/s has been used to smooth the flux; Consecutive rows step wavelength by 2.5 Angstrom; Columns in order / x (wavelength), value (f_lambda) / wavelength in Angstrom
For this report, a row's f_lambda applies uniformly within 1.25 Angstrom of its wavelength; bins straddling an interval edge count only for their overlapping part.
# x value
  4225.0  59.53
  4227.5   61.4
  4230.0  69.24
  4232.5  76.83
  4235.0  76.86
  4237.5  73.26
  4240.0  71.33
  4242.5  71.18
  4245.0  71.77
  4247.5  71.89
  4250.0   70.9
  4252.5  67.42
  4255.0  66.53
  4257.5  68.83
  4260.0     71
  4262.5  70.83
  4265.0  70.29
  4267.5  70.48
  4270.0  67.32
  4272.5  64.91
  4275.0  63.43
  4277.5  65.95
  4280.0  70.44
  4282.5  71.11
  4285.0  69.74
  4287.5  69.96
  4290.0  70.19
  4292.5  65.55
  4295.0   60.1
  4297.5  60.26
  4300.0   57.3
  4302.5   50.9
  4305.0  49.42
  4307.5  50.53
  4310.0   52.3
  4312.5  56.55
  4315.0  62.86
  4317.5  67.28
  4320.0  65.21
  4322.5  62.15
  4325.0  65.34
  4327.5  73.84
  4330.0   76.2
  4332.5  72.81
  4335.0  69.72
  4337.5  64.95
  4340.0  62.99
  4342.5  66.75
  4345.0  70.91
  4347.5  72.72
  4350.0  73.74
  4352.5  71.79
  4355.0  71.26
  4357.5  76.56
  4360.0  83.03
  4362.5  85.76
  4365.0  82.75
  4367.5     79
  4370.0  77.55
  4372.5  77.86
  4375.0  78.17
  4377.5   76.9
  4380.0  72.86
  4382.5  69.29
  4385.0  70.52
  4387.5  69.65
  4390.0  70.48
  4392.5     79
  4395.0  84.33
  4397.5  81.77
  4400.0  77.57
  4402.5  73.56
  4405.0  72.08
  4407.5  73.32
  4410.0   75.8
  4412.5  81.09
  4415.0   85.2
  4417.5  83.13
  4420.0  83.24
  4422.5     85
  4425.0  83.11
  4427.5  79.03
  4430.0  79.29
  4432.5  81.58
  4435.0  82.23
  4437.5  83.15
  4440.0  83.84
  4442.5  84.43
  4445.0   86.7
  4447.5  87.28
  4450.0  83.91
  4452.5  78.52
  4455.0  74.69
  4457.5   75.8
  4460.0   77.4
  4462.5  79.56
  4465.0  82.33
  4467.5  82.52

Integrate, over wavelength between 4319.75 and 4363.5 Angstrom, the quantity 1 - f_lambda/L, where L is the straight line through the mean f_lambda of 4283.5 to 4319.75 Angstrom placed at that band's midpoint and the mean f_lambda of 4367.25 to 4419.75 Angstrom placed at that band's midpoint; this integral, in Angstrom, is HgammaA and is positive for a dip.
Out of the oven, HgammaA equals -2.5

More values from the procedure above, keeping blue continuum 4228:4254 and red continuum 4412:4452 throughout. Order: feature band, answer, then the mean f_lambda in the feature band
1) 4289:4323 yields 7.39 Angstrom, 59.2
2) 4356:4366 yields -0.35 Angstrom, 81.7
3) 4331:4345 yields 1.74 Angstrom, 67.9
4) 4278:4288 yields 0.57 Angstrom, 70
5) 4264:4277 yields 1.12 Angstrom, 67.2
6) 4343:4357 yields 1.12 Angstrom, 72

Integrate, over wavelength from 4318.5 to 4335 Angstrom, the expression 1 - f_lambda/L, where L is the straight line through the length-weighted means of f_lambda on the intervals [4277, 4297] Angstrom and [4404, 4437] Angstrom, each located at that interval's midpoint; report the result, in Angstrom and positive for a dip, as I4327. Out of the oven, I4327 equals 0.5 Angstrom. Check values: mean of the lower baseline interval 67.7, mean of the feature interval 69.3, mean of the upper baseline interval 80.4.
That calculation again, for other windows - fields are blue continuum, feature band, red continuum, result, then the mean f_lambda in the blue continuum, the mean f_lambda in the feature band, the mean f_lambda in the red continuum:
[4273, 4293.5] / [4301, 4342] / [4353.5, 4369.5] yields 6.18 Angstrom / 68.2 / 62.7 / 79.5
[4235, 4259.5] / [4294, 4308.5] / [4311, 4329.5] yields 2.57 Angstrom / 70.7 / 54.7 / 65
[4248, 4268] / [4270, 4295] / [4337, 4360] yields 0.89 Angstrom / 69.6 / 67.5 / 71.1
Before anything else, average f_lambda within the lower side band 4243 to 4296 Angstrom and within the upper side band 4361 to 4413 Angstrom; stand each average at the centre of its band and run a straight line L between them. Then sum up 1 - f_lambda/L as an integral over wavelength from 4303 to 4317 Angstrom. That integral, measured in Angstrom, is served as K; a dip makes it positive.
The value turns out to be 3.2 Angstrom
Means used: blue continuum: 68.6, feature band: 54.8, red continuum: 76.6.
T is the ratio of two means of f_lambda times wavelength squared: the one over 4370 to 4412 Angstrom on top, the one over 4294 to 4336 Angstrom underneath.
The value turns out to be 1.3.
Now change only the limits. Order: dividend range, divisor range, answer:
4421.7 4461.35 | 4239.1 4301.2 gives 1.30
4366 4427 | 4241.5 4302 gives 1.22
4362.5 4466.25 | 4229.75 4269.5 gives 1.20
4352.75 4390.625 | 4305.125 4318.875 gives 1.36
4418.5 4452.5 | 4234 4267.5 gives 1.28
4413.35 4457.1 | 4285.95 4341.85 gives 1.38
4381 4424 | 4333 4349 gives 1.16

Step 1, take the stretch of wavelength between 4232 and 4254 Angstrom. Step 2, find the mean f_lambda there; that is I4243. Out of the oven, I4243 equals 72.2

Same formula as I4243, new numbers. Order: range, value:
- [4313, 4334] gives 67.8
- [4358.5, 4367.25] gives 83.1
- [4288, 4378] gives 68.3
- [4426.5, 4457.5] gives 81.8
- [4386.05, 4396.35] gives 75.8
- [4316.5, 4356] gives 69.2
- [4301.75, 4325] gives 58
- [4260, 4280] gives 68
